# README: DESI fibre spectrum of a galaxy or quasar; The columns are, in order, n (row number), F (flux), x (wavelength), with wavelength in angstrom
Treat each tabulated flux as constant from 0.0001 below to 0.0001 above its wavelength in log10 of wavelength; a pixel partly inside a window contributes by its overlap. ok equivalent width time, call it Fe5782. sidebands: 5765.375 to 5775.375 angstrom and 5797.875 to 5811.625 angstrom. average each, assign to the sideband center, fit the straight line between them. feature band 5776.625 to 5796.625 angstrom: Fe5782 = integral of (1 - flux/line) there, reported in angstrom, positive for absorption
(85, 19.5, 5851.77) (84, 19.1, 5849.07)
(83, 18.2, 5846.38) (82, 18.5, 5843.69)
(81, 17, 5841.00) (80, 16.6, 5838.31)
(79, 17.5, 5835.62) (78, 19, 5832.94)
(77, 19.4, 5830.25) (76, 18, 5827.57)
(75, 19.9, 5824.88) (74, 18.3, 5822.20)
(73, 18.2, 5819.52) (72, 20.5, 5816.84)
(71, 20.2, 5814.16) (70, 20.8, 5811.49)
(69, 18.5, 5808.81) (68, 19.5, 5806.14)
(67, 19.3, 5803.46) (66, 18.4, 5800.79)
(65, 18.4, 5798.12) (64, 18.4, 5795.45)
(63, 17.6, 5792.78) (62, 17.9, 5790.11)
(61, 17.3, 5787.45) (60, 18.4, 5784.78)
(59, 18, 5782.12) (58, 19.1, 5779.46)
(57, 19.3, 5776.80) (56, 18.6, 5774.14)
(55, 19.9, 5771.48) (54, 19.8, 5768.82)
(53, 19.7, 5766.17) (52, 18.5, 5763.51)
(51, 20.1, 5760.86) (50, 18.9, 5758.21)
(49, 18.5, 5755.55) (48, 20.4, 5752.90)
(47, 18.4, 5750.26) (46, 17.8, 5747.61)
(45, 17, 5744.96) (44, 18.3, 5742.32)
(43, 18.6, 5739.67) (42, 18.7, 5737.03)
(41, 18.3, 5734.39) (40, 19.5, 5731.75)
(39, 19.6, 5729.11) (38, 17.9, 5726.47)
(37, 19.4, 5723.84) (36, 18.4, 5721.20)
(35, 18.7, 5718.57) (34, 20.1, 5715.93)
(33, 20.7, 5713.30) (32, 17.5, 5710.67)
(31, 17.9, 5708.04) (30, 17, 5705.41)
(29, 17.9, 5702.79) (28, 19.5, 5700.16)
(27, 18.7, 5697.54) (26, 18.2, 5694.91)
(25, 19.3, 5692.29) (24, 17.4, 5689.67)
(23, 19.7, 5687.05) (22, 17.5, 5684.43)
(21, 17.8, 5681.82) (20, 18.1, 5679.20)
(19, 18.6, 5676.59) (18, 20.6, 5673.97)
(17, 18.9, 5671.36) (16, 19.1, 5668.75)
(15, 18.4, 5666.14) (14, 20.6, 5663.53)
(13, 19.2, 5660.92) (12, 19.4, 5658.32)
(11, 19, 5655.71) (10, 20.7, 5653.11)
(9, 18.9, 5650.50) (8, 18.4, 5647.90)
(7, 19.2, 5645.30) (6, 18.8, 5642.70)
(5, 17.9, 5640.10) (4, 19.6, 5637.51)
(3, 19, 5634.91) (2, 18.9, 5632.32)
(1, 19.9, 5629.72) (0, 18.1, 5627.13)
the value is 1.1 angstrom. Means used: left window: 19.5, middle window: 18.2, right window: 19.1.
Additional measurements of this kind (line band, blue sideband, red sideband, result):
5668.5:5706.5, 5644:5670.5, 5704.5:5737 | 0.98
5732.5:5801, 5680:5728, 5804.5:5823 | 1.52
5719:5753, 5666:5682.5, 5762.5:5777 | 1.01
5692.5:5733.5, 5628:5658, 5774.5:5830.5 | 0.51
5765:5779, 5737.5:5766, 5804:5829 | -0.41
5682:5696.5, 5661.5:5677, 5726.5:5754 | 0.60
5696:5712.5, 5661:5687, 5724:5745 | 0.53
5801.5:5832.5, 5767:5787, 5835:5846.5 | -2.16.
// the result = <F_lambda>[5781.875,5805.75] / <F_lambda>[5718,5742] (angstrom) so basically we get 0.97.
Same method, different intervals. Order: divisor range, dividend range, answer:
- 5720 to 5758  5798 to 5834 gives 1.03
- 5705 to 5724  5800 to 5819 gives 1.04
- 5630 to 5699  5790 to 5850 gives 0.99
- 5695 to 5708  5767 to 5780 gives 1.06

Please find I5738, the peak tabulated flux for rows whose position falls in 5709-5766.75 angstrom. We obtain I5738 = 20.7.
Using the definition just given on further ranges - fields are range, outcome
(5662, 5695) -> 20.6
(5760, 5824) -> 20.8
